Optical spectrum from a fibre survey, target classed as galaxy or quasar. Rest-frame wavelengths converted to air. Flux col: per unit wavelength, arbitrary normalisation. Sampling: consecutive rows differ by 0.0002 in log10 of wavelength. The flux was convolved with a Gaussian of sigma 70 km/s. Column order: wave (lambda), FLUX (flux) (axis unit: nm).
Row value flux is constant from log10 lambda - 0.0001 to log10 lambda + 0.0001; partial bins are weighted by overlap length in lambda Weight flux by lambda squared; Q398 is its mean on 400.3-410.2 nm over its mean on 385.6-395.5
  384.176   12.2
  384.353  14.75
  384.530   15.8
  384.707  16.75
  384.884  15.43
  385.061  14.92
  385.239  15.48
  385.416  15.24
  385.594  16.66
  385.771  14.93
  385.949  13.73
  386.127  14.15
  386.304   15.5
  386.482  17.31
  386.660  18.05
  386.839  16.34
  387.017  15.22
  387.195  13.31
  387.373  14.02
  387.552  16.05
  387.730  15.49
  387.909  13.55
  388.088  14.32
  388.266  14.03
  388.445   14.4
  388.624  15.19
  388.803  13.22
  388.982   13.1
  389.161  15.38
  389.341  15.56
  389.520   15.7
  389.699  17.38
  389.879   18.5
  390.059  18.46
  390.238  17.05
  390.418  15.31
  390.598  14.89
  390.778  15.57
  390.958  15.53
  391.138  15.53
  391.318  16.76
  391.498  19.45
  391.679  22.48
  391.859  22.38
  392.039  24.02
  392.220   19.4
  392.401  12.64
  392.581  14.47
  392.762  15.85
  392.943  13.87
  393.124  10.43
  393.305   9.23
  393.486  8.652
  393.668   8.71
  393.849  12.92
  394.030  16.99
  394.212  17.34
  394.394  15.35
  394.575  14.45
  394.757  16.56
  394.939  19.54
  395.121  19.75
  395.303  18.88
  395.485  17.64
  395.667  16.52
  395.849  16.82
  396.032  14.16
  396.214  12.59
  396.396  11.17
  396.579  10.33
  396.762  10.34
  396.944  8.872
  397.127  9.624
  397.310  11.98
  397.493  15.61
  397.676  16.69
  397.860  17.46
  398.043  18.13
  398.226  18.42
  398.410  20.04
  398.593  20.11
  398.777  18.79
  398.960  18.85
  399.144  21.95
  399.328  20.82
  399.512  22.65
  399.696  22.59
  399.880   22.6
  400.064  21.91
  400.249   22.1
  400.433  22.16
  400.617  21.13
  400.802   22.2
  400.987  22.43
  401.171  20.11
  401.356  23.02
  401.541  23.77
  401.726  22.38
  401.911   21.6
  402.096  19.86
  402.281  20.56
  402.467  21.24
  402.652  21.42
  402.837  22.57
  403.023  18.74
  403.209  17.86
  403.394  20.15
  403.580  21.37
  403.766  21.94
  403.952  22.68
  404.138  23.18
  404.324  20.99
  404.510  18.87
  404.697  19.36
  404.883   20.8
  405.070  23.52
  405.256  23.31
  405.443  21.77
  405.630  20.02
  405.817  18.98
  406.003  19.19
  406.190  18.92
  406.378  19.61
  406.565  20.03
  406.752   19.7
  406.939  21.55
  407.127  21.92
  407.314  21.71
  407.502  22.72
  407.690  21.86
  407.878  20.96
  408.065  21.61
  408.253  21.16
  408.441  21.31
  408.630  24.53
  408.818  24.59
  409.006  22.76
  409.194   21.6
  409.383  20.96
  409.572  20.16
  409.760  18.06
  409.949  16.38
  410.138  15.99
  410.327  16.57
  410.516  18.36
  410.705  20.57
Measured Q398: 1.44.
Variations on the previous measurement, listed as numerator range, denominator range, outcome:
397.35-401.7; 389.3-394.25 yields 1.35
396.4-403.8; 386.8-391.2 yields 1.33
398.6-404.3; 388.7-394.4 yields 1.43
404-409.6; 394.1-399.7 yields 1.35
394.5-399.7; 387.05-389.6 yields 1.19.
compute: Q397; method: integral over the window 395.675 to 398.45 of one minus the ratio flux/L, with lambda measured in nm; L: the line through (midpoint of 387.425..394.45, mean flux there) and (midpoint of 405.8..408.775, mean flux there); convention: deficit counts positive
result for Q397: 0.55 nm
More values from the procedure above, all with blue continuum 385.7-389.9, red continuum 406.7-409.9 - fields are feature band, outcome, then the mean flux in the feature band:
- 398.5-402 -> -0.48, 21.6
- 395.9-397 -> 0.39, 11.5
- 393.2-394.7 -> 0.36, 13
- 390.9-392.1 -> -0.23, 19.5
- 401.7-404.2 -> -0.15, 21.1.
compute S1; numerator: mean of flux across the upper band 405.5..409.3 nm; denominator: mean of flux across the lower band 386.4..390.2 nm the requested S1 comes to 1.4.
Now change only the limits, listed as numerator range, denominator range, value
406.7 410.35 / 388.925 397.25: 1.36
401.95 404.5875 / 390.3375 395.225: 1.31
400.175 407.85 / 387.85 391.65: 1.34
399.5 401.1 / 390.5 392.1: 1.20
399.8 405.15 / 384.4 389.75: 1.41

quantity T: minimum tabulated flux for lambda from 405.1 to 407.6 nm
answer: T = 18.92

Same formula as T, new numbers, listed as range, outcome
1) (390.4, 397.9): 8.652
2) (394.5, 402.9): 8.872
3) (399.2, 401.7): 20.11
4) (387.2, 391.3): 13.1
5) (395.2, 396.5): 11.17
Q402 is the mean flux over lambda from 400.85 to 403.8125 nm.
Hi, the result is 21.2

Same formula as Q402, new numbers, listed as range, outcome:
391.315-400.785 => 16.8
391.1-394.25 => 15.6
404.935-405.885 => 21.5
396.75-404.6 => 19.9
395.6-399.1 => 15.2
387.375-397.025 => 15.3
